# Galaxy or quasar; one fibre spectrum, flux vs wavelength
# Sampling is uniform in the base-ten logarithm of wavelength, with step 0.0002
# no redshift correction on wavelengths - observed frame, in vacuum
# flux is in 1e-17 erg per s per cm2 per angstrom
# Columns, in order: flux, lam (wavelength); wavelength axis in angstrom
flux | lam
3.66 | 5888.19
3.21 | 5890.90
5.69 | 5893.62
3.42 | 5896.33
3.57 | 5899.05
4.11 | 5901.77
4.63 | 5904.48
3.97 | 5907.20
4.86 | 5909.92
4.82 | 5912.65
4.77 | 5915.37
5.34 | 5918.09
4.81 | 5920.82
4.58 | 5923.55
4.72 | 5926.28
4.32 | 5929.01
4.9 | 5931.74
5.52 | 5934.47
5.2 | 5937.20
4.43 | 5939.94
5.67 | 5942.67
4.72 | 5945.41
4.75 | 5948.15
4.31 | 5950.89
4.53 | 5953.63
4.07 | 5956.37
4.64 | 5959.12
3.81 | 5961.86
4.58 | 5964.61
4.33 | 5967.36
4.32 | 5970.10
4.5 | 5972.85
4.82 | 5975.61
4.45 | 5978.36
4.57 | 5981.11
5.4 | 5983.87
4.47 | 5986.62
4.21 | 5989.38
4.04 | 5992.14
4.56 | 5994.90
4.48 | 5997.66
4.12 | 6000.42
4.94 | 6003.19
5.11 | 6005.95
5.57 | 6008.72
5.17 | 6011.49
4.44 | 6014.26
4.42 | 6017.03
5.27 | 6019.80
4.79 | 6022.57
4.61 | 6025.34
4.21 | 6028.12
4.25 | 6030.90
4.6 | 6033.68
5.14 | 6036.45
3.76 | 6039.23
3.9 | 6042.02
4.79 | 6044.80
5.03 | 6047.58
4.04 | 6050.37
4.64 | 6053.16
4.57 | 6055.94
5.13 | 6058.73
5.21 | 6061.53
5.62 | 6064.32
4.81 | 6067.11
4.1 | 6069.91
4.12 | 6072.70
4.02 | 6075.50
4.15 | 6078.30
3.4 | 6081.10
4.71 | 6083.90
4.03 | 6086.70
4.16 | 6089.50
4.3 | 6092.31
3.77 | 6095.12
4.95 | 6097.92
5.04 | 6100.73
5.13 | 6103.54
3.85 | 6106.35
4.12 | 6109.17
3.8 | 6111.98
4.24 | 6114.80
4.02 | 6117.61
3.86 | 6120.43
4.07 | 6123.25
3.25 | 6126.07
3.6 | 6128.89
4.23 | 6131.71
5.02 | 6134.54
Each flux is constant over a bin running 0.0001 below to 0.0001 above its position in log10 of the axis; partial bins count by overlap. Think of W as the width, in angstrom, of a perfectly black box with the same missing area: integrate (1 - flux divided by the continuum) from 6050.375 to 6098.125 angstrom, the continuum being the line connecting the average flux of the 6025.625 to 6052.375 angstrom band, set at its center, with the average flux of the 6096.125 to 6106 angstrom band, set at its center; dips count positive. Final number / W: 2.5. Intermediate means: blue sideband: 4.43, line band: 4.43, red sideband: 4.87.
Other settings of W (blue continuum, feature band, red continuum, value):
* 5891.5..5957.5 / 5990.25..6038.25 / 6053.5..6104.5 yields -1.2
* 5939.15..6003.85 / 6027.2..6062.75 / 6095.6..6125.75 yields -1.5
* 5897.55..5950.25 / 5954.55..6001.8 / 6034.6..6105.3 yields 2.0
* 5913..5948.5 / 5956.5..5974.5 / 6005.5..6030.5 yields 1.9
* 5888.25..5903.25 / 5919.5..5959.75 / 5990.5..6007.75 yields -5.0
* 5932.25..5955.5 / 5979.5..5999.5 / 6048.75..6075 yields 1.1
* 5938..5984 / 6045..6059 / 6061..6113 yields -0.7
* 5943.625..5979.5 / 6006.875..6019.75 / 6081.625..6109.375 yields -1.5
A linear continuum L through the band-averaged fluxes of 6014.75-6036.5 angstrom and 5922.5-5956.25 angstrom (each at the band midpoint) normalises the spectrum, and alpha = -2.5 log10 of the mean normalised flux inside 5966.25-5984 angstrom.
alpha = 0.03 mag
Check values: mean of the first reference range 4.78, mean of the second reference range 4.62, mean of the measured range 4.58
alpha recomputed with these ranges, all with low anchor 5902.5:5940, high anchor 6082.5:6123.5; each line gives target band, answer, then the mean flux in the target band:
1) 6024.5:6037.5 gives -0.02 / 4.54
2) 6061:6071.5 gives -0.12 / 4.9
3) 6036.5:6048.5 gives 0.00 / 4.43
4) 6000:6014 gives -0.10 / 5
